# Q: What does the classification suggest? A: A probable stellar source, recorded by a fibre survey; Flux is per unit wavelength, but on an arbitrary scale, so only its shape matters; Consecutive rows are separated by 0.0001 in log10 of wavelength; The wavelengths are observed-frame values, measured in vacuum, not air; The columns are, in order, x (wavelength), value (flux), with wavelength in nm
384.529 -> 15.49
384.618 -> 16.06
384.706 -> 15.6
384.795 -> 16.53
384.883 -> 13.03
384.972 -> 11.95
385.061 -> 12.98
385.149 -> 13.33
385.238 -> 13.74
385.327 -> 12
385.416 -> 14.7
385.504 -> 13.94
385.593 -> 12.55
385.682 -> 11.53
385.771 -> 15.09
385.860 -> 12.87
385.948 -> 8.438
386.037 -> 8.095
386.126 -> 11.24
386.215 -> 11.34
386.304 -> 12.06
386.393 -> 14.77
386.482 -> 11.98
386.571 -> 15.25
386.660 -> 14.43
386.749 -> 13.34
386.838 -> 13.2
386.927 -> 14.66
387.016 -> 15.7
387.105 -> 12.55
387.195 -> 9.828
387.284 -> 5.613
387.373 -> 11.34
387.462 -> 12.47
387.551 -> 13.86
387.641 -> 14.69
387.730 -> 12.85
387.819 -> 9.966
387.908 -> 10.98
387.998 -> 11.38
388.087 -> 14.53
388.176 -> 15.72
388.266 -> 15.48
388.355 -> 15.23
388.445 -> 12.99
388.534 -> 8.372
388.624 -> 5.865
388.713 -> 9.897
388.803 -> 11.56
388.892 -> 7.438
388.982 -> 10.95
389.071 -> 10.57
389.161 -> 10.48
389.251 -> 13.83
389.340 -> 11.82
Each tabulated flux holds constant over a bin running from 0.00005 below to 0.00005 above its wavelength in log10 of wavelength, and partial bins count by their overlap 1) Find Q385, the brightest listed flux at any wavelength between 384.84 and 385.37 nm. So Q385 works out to 13.74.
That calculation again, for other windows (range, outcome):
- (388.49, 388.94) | 11.56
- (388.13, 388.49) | 15.72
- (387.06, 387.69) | 14.69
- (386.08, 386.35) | 12.06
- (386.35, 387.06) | 15.7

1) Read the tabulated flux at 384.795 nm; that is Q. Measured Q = 16.53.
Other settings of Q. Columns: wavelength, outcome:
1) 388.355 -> 15.23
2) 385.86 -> 12.87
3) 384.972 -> 11.95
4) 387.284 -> 5.613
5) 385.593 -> 12.55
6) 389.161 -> 10.48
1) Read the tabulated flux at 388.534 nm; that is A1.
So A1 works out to 8.372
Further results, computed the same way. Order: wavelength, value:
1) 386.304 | 12.06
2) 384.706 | 15.6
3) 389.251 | 13.83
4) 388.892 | 7.438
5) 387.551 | 13.86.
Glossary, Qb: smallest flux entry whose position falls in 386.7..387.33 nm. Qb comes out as 5.613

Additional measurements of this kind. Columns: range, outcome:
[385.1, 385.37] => 12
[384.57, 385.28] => 11.95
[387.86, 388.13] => 10.98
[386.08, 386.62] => 11.24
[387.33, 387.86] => 9.966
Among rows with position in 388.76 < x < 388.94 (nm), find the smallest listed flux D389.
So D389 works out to 7.438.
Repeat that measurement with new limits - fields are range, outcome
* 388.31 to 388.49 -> 12.99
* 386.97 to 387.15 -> 12.55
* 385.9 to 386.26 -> 8.095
